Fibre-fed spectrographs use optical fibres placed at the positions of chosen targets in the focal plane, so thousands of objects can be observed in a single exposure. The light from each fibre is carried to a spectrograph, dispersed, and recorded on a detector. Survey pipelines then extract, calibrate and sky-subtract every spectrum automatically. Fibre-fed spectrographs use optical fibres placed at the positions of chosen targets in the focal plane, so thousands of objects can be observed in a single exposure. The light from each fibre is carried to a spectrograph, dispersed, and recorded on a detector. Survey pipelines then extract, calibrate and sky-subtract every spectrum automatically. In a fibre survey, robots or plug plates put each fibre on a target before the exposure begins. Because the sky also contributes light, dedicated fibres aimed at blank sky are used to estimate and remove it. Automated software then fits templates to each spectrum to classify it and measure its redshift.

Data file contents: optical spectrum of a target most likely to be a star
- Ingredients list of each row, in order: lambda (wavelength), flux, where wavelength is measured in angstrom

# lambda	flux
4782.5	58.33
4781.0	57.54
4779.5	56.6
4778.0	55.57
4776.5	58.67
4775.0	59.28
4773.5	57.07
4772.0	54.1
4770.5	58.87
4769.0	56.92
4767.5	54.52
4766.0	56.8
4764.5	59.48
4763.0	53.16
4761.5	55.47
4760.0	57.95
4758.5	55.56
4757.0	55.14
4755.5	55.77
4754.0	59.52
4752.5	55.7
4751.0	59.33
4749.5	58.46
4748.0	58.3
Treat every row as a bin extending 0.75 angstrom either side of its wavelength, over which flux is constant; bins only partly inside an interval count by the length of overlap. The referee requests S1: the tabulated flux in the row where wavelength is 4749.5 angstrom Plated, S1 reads 58.46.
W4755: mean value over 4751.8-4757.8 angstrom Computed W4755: 56.5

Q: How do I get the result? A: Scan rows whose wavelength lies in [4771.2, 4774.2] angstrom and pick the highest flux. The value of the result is 57.07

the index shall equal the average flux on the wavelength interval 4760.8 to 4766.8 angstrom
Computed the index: 56.2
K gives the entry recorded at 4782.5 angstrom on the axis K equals 58.33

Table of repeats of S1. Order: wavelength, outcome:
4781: 57.54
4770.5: 58.87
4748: 58.3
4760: 57.95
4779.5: 56.6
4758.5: 55.56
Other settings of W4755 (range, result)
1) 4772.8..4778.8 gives 57.6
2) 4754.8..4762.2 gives 56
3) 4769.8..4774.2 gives 56.7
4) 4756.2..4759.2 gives 55.4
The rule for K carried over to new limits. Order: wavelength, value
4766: 56.8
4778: 55.57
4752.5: 55.7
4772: 54.1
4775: 59.28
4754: 59.52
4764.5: 59.48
